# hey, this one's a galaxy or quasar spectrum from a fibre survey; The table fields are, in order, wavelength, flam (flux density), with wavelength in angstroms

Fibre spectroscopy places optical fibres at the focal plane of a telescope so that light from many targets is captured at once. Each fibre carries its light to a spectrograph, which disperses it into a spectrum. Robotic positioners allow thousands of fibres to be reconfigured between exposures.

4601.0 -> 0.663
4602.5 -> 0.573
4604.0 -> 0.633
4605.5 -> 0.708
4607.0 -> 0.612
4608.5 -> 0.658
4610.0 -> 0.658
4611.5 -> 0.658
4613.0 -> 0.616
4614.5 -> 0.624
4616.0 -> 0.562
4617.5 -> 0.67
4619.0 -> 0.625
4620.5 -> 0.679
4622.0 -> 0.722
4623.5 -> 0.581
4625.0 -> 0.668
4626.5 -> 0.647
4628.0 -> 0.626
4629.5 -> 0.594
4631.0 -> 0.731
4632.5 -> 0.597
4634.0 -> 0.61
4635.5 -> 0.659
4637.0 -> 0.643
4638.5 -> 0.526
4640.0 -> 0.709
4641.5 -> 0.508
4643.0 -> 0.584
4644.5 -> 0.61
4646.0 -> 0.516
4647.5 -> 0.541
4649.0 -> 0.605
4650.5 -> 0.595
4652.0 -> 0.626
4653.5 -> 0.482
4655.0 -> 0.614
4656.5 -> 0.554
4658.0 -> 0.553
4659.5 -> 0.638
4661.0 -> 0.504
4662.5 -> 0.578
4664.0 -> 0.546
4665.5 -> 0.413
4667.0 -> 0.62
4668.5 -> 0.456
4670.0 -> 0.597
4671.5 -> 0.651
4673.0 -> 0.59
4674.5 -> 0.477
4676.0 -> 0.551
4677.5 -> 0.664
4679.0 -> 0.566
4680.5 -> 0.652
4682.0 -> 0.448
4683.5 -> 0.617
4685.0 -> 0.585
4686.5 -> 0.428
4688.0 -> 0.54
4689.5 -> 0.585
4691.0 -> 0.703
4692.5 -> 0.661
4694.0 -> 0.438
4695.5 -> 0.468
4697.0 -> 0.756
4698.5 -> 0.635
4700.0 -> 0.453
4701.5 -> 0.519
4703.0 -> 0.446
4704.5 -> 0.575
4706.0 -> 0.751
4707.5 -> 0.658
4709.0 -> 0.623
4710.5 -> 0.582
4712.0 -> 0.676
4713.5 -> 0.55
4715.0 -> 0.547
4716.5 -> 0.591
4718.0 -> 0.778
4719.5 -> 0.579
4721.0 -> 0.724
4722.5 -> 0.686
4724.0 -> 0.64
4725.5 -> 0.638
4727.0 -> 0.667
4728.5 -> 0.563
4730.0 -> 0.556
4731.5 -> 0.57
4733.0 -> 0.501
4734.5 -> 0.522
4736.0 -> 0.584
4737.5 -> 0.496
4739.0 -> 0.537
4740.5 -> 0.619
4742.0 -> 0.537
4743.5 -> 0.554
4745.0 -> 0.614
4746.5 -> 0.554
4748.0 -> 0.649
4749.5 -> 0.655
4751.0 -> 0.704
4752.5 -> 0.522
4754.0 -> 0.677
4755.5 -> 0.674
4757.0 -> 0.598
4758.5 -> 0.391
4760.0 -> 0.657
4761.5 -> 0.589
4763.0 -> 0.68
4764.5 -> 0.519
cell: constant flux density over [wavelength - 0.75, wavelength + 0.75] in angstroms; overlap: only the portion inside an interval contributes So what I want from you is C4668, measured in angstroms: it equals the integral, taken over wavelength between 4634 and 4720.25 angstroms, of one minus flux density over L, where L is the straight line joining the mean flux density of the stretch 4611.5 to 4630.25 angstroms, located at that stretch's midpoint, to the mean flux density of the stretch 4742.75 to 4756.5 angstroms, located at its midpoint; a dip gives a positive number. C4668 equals 6.9 angstroms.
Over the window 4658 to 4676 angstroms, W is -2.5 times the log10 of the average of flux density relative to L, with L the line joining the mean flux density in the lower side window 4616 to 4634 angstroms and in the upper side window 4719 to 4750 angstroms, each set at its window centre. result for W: 0.13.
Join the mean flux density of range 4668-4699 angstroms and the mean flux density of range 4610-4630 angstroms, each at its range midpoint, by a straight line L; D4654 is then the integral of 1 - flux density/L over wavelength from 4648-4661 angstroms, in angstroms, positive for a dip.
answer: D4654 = 0.6 angstroms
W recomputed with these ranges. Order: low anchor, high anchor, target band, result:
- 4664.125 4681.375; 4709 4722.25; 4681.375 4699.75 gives 0.043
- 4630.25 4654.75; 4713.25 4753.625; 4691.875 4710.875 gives 0.031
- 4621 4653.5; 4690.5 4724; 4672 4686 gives 0.072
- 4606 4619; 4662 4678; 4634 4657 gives 0.006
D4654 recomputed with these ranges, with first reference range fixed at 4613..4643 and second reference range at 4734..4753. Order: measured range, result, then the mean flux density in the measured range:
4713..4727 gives -1.2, 0.64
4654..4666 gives 1.3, 0.551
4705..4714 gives -0.7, 0.641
